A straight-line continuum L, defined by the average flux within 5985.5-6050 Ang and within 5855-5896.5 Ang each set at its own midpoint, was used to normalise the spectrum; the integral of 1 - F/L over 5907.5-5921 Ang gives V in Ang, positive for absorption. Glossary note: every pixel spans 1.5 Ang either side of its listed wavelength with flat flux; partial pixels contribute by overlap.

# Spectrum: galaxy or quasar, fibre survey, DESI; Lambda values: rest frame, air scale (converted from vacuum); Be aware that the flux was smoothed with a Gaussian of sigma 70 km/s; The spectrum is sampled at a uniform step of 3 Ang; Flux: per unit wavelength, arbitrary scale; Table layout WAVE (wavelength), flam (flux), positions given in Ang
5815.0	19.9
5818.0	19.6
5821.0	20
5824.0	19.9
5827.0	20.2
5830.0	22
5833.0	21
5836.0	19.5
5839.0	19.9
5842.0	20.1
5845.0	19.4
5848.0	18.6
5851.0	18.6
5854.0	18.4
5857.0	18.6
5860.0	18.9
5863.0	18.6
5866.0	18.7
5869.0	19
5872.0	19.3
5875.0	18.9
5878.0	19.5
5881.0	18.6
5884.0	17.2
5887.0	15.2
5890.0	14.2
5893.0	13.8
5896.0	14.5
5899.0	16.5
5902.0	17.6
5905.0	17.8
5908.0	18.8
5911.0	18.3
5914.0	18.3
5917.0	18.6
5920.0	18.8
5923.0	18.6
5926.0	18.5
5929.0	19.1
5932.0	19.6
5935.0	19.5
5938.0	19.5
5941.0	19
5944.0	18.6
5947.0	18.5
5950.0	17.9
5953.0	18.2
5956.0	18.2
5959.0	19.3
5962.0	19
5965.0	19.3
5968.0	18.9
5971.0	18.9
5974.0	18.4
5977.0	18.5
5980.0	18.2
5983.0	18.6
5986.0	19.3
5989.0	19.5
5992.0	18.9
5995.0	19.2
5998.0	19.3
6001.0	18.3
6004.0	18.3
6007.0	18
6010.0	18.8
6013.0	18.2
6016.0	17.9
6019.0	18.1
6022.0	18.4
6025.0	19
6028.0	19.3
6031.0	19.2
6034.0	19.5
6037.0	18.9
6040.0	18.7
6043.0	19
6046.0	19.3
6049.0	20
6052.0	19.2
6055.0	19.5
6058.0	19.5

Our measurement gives -0.5 Ang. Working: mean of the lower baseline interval 17.6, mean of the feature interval 18.5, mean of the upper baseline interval 18.9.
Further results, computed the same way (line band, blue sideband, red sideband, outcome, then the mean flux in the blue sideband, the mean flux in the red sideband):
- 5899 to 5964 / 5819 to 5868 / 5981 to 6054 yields 2.0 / 19.5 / 18.9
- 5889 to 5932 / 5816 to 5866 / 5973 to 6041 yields 3.8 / 19.6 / 18.7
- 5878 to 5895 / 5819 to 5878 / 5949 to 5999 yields 2.8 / 19.5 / 18.8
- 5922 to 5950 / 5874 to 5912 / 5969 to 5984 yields -1.9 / 16.9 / 18.5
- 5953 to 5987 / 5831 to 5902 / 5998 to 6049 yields -0.4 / 18.1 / 18.7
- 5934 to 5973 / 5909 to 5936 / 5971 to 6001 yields 0.0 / 18.8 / 18.9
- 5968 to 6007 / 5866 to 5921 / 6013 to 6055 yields -0.6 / 17.5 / 19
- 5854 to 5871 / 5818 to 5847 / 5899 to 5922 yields 0.6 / 20.2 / 18.2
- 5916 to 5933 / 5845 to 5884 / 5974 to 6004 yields -0.1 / 18.8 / 18.8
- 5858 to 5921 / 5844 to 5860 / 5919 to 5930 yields 3.5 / 18.7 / 18.7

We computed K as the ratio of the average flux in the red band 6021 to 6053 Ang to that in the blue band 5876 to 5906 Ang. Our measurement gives 1.2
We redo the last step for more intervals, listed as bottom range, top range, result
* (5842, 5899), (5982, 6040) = 1.05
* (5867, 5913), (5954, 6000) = 1.09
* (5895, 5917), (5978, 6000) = 1.08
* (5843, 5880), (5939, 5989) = 0.99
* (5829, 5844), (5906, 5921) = 0.91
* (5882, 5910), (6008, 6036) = 1.15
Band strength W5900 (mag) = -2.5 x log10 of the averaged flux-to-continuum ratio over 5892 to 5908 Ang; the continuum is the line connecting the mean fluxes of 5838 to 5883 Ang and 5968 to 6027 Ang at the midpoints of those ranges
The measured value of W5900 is 0.155 mag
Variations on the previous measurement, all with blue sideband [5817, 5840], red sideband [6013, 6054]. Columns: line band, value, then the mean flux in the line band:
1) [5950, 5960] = 0.059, 18.4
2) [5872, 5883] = 0.056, 19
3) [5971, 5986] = 0.042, 18.6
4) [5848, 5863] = 0.083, 18.6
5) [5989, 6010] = 0.025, 18.7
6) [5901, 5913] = 0.093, 18.2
